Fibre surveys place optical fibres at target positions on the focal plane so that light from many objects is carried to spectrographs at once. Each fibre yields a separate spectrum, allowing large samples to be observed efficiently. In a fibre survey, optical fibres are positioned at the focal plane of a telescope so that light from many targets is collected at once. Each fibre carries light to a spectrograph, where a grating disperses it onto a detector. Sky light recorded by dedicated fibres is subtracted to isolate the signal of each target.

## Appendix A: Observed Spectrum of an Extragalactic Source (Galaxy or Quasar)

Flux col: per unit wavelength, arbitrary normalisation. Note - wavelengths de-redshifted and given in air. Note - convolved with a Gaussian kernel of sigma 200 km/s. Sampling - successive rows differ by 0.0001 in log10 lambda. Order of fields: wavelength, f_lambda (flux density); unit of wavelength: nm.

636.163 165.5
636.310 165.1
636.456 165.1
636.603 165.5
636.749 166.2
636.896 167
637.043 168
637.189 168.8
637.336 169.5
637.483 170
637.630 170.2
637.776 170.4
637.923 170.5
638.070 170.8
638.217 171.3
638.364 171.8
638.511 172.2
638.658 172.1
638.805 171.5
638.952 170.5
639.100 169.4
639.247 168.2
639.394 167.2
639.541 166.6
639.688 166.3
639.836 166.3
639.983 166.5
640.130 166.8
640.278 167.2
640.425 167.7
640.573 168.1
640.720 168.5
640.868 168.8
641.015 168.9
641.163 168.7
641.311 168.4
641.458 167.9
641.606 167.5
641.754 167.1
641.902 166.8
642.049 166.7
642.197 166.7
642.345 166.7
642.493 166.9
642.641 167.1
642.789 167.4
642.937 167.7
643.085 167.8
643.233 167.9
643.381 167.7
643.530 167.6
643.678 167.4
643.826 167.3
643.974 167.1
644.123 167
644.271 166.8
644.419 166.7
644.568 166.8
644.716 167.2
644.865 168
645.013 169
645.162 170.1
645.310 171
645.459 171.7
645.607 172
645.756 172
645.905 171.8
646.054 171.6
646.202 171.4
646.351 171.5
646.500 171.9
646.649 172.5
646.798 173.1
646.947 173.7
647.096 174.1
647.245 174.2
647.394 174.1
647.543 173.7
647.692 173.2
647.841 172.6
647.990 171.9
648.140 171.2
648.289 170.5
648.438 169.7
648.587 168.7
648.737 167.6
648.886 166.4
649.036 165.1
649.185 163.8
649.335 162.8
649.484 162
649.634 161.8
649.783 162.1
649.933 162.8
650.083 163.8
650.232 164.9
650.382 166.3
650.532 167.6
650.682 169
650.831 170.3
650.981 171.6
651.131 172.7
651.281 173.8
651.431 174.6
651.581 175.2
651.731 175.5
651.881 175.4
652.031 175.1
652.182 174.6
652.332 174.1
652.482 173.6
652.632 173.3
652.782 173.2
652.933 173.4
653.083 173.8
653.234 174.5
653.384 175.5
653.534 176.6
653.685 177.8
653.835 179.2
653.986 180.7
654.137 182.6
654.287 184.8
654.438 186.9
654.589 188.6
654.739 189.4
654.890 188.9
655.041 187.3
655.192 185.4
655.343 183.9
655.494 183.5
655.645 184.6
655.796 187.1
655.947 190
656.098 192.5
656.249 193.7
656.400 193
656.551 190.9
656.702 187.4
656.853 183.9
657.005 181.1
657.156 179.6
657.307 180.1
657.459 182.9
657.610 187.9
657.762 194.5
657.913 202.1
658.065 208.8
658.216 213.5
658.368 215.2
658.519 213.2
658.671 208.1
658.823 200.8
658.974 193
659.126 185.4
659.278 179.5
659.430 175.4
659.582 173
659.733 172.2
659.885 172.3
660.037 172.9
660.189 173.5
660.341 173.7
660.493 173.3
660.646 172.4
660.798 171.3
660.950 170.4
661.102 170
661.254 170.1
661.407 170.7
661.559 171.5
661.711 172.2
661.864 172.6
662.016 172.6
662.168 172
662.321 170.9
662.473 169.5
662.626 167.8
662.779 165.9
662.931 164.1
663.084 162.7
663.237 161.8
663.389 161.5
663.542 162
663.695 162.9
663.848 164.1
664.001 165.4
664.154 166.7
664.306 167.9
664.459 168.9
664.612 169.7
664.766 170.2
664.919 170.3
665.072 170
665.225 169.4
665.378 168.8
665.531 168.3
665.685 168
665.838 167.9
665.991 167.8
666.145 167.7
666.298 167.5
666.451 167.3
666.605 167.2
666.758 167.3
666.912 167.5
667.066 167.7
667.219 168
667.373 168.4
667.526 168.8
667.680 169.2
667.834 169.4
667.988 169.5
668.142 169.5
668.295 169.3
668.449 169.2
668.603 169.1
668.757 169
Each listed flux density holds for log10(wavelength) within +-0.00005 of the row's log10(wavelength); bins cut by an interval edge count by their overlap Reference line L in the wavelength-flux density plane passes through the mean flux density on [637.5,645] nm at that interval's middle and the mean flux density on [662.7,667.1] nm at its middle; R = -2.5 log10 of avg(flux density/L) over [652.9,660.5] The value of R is -0.117 mag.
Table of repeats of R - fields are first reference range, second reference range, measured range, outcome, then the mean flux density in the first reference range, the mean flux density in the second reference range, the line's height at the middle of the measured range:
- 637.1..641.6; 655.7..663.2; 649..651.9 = 0.05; 169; 182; 176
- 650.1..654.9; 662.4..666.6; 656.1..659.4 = -0.13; 176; 167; 172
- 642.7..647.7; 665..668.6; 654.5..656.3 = -0.11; 170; 168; 169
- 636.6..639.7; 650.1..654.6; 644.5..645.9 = 0.01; 169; 175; 172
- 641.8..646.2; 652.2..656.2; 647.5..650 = 0.05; 168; 182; 175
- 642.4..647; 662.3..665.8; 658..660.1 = -0.15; 169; 167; 167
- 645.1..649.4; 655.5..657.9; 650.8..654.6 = 0.03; 171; 188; 180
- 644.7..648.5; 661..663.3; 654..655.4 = -0.10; 172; 169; 170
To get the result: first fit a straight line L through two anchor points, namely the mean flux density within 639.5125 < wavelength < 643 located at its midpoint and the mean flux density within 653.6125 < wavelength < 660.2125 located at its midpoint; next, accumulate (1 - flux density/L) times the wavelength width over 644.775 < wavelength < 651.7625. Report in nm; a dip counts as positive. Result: 0.266 nm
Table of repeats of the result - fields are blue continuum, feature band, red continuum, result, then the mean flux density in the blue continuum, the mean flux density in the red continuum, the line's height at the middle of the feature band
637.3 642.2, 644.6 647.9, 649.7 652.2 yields -0.04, 169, 170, 170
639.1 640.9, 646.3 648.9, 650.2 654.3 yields 0.00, 167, 174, 172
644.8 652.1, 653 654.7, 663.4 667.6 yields -0.11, 170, 168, 169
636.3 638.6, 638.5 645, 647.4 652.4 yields 0.05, 169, 169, 169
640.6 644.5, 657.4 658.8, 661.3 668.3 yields -0.29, 168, 168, 168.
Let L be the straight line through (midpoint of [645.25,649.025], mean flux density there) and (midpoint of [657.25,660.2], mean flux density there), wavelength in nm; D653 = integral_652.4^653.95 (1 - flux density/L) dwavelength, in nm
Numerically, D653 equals 0.05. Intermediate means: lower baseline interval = 172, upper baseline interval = 191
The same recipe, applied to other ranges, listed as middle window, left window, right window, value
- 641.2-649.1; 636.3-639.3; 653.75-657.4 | 0.31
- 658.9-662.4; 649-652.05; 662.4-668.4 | -0.13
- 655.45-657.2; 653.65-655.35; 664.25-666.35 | -0.05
